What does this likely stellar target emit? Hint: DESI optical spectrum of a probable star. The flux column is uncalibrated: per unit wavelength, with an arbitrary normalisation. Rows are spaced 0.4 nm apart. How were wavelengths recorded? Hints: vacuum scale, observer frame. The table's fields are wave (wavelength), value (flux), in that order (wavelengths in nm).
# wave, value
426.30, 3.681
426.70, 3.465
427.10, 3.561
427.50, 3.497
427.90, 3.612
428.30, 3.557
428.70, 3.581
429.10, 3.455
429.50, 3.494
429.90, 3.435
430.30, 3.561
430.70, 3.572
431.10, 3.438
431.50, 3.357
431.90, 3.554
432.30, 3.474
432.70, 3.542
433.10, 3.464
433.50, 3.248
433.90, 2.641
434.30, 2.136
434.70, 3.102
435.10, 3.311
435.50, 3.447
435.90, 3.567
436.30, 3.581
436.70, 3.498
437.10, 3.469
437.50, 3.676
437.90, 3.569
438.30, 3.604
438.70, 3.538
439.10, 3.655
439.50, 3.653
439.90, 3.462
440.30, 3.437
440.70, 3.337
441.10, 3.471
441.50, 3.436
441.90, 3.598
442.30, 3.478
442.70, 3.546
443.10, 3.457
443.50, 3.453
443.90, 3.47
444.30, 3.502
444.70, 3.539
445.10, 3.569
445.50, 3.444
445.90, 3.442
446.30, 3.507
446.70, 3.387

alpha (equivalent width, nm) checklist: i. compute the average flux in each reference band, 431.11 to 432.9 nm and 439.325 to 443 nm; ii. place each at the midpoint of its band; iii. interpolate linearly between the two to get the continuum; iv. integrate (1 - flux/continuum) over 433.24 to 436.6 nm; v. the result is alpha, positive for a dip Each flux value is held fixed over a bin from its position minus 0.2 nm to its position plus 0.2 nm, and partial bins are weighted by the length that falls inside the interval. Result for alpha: 0.32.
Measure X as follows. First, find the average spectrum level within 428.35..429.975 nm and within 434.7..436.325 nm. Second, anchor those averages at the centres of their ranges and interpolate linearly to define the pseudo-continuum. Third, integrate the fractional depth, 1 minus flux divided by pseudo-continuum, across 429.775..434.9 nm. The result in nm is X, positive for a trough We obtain 0.29 nm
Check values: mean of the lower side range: 3.5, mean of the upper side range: 3.42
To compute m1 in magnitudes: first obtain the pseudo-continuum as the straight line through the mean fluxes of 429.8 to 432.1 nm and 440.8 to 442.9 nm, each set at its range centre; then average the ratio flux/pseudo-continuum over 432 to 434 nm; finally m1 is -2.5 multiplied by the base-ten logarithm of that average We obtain 0.054 mag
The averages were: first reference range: 3.49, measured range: 3.32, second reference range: 3.5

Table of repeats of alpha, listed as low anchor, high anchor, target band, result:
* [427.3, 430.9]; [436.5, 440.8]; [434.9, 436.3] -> 0.030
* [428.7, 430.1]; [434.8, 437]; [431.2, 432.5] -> 0.005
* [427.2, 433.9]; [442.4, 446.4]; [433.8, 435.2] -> 0.283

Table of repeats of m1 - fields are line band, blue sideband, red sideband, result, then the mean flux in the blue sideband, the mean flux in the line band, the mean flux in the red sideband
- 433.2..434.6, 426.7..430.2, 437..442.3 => 0.265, 3.52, 2.76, 3.53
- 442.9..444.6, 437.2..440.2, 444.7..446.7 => 0.012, 3.58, 3.47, 3.48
